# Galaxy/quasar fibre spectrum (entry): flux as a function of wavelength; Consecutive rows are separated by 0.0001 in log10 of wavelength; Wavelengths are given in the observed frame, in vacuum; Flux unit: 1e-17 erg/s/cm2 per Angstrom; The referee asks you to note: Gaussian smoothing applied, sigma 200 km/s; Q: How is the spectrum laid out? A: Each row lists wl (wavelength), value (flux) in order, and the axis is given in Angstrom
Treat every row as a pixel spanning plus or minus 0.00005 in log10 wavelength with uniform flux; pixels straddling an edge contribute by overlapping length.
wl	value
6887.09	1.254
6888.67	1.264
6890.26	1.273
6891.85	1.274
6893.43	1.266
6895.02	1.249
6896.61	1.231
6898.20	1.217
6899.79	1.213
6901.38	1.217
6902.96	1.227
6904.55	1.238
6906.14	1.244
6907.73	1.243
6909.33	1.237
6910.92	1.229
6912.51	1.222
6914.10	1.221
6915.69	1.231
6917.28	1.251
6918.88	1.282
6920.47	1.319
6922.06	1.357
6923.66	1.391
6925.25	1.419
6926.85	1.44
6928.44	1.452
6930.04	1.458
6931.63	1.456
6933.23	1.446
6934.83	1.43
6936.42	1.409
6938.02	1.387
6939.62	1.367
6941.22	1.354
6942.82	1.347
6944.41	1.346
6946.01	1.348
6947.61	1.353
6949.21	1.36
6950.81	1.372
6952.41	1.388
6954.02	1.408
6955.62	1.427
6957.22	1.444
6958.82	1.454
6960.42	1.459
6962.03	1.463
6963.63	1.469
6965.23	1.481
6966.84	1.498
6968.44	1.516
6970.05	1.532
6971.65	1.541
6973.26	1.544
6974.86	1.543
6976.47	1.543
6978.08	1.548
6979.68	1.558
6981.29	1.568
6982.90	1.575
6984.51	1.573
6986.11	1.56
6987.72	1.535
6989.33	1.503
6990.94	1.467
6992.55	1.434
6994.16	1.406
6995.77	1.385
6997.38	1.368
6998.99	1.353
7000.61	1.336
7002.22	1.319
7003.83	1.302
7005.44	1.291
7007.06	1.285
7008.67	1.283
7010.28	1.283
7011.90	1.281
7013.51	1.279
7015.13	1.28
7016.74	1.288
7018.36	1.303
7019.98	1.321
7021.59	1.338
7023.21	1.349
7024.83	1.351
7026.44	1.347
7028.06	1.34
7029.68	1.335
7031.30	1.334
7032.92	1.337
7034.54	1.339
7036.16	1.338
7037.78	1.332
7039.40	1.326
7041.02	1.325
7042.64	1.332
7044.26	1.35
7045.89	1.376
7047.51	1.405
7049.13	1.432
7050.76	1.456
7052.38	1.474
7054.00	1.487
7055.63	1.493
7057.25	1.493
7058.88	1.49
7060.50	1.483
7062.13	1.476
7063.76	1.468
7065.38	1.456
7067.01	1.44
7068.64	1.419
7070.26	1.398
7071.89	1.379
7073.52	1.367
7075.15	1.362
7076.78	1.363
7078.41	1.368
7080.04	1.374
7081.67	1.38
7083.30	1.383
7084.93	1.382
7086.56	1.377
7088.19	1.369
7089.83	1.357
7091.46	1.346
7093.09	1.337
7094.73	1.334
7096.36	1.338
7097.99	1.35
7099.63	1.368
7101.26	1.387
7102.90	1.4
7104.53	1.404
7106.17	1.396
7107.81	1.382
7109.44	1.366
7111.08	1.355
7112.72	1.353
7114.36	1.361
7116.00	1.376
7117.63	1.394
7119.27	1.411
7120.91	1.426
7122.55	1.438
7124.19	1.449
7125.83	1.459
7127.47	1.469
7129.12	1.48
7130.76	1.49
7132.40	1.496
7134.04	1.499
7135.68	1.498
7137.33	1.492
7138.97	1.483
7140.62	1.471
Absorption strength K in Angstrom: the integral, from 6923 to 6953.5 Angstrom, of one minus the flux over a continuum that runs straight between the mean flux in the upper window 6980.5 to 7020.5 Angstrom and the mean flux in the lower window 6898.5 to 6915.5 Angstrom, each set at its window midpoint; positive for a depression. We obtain -2.8 Angstrom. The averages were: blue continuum 1.23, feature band 1.4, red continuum 1.38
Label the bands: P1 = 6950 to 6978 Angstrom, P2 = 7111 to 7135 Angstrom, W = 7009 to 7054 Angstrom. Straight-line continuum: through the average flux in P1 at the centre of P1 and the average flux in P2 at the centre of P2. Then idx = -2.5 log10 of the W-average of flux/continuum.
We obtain 0.088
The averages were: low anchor 1.48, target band 1.34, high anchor 1.43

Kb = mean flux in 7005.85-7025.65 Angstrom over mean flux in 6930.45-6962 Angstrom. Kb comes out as 0.93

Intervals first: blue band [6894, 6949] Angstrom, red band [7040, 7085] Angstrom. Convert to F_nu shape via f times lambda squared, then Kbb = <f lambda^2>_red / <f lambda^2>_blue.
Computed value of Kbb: 1.12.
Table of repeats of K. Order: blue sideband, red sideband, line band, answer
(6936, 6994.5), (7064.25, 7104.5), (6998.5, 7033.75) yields 2.75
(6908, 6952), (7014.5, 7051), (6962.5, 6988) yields -3.56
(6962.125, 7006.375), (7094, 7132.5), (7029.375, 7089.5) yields 1.40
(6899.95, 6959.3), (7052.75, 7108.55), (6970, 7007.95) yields -2.60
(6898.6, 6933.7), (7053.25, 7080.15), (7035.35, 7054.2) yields 0.41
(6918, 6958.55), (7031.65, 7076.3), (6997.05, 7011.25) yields 0.90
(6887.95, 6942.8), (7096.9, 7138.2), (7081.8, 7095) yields 0.39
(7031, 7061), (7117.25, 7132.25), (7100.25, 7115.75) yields 0.66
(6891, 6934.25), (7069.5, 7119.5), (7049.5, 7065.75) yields -1.45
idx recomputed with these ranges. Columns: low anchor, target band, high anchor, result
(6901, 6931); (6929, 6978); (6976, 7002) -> -0.04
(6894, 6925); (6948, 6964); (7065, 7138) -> -0.10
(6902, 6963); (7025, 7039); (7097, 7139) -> 0.04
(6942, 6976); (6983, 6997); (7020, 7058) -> -0.05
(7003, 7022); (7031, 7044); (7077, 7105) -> -0.01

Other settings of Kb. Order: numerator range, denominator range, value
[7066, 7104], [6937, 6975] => 0.96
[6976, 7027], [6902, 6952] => 1.04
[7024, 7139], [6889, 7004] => 1.01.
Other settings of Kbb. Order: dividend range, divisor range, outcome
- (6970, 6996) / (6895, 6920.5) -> 1.26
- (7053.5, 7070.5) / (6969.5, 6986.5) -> 0.97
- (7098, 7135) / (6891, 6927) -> 1.18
